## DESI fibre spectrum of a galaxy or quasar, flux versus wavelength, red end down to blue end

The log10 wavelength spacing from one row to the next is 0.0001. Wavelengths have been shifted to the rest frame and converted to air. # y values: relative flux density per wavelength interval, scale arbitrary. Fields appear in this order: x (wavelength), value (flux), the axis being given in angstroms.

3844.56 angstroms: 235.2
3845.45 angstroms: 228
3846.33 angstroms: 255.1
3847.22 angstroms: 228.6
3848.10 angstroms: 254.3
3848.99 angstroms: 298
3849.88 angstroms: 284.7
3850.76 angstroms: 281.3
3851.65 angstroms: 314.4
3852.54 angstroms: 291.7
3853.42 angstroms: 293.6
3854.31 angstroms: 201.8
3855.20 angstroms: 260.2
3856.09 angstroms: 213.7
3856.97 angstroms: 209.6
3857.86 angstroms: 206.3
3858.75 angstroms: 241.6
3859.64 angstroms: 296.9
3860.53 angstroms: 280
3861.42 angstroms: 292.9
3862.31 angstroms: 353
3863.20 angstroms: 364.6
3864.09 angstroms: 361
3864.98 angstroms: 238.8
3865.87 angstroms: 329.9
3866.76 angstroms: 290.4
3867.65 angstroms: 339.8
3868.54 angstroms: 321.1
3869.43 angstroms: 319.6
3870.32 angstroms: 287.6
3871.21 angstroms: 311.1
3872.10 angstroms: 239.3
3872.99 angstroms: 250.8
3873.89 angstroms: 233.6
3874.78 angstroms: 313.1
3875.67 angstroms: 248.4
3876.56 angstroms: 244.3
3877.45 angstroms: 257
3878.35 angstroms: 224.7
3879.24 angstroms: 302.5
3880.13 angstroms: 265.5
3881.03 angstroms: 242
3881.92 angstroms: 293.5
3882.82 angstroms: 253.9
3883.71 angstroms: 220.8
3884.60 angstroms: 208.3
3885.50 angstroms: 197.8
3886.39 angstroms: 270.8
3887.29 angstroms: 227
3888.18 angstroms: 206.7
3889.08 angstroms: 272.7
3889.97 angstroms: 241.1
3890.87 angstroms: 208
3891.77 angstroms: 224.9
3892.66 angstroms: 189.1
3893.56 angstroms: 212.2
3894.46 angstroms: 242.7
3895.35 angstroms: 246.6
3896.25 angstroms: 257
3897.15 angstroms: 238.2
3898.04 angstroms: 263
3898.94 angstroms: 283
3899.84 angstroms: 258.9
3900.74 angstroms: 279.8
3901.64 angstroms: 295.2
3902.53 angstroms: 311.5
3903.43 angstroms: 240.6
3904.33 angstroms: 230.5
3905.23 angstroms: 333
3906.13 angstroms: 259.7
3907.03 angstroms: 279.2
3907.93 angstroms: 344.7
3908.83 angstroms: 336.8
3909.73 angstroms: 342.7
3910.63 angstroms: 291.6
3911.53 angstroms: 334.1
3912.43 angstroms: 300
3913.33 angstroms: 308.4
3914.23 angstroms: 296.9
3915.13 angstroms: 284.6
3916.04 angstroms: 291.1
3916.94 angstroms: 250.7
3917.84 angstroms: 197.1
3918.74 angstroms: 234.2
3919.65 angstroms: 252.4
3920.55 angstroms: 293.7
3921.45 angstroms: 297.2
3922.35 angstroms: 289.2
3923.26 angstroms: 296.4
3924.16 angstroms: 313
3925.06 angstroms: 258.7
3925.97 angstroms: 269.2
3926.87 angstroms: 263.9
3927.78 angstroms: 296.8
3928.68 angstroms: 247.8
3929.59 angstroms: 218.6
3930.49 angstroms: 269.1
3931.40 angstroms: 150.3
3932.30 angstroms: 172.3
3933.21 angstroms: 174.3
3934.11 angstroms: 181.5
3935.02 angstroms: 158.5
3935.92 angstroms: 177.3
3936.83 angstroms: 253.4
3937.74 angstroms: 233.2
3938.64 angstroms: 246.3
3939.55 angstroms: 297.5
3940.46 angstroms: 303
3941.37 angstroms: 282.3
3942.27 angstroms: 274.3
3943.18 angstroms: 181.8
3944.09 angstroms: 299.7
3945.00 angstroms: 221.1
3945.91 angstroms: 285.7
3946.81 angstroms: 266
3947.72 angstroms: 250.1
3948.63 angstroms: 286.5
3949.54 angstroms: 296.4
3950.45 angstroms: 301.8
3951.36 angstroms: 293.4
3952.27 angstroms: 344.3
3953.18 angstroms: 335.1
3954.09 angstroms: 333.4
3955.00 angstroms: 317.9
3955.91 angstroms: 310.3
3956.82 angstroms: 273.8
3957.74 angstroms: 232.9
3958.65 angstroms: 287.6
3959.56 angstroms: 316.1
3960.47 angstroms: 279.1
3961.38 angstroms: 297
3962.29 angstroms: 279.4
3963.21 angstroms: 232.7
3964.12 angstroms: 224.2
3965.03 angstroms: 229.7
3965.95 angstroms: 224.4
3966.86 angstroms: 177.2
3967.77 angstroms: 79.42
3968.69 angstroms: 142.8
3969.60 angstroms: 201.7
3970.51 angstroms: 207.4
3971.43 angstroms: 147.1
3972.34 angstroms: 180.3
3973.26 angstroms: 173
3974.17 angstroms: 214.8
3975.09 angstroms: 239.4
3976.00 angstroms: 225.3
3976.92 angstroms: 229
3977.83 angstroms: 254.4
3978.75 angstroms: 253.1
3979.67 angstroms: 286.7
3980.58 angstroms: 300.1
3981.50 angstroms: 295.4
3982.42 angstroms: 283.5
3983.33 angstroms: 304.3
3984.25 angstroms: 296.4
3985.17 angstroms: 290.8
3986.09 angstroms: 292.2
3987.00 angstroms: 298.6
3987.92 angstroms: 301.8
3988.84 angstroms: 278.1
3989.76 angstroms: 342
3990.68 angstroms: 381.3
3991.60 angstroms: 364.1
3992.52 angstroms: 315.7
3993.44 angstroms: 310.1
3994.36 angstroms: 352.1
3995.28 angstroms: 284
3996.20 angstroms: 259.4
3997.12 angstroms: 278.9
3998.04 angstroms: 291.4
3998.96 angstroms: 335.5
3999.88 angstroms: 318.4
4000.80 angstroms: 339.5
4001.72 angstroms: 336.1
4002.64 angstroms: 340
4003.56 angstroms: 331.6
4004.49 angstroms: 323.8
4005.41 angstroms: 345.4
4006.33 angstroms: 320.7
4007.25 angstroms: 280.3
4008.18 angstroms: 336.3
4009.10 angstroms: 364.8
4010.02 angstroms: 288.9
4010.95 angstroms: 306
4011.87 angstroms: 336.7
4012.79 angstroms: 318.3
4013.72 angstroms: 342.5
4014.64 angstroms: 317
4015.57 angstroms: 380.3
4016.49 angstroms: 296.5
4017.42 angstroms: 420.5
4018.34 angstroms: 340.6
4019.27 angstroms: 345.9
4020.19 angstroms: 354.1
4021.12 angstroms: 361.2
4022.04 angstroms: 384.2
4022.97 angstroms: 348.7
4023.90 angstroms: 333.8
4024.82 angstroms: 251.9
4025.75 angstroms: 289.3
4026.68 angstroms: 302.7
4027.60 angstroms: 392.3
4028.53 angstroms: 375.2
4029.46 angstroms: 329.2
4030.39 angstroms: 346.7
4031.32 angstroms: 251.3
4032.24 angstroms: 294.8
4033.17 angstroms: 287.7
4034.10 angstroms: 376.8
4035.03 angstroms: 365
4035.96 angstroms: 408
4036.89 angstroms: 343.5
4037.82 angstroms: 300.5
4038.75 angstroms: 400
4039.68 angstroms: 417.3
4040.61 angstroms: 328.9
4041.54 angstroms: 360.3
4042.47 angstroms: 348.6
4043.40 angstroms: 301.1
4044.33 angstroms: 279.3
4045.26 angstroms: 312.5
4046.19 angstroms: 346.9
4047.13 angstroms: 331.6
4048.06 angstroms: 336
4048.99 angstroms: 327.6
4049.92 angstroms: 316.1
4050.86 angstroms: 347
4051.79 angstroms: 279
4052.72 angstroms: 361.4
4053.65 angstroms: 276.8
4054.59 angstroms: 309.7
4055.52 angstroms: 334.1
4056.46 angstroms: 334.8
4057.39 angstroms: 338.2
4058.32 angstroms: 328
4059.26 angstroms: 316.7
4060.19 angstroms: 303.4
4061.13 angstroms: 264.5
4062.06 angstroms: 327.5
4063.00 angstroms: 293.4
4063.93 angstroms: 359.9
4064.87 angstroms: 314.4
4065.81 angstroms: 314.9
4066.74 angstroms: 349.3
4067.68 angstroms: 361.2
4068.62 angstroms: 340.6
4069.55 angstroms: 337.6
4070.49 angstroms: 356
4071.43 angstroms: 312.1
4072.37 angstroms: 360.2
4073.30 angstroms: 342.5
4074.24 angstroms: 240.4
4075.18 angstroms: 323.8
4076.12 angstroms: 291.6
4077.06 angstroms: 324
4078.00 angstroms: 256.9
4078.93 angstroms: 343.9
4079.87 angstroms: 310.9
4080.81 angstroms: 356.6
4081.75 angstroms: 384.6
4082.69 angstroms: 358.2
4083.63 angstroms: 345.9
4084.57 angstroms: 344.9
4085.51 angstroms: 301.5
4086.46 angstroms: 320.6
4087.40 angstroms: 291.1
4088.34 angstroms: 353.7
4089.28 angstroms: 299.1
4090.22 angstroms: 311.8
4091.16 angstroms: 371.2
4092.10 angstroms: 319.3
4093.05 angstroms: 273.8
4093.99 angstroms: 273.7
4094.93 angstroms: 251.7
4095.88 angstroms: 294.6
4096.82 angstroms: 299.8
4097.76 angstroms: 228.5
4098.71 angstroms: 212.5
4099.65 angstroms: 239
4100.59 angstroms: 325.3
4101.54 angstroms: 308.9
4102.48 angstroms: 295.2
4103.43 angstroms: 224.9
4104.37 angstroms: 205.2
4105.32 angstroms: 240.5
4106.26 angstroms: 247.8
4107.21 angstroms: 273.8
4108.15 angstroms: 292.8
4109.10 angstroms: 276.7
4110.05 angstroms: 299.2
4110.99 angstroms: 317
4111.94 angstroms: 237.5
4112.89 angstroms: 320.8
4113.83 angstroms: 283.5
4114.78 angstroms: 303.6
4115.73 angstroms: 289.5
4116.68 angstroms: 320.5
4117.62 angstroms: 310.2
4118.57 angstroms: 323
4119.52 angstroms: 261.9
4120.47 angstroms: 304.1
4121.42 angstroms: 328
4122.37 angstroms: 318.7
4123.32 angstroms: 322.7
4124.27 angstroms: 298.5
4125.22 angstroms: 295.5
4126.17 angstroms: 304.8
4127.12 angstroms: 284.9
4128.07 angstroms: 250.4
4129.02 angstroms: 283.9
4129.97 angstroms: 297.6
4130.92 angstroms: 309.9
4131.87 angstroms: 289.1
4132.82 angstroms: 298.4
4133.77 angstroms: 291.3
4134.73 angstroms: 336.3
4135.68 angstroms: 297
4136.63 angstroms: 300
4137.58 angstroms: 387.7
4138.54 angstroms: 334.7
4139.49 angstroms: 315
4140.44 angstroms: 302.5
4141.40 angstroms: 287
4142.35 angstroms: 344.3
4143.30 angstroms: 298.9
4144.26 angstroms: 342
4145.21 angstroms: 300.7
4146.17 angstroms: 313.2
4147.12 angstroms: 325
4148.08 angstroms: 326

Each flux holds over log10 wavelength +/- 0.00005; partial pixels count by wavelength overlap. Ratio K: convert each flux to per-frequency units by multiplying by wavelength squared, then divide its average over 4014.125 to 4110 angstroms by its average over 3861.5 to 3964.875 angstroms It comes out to 1.28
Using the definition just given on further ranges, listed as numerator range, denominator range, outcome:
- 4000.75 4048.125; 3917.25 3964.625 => 1.33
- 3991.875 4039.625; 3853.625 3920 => 1.32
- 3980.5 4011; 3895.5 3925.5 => 1.16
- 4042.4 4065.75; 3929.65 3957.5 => 1.30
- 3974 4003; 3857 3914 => 1.15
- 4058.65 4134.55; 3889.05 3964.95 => 1.24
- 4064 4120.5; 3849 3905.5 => 1.27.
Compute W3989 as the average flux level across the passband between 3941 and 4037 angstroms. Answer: 295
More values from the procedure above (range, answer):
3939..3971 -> 262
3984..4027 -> 324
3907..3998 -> 266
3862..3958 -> 268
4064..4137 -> 303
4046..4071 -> 326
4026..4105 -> 319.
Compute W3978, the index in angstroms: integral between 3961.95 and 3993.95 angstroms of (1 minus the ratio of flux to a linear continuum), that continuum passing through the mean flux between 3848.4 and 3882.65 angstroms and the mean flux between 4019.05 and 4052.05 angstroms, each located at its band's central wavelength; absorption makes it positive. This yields 6.4 angstroms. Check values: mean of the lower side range 279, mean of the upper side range 336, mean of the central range 253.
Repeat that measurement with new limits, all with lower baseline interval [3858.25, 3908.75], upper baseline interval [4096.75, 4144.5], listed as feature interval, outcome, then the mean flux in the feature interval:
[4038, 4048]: -2.0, 341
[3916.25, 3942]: 2.6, 246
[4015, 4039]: -4.9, 341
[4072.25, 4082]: -1.0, 319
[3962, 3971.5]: 2.8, 195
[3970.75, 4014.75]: -2.4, 295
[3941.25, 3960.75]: -0.7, 285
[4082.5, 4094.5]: -1.2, 319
